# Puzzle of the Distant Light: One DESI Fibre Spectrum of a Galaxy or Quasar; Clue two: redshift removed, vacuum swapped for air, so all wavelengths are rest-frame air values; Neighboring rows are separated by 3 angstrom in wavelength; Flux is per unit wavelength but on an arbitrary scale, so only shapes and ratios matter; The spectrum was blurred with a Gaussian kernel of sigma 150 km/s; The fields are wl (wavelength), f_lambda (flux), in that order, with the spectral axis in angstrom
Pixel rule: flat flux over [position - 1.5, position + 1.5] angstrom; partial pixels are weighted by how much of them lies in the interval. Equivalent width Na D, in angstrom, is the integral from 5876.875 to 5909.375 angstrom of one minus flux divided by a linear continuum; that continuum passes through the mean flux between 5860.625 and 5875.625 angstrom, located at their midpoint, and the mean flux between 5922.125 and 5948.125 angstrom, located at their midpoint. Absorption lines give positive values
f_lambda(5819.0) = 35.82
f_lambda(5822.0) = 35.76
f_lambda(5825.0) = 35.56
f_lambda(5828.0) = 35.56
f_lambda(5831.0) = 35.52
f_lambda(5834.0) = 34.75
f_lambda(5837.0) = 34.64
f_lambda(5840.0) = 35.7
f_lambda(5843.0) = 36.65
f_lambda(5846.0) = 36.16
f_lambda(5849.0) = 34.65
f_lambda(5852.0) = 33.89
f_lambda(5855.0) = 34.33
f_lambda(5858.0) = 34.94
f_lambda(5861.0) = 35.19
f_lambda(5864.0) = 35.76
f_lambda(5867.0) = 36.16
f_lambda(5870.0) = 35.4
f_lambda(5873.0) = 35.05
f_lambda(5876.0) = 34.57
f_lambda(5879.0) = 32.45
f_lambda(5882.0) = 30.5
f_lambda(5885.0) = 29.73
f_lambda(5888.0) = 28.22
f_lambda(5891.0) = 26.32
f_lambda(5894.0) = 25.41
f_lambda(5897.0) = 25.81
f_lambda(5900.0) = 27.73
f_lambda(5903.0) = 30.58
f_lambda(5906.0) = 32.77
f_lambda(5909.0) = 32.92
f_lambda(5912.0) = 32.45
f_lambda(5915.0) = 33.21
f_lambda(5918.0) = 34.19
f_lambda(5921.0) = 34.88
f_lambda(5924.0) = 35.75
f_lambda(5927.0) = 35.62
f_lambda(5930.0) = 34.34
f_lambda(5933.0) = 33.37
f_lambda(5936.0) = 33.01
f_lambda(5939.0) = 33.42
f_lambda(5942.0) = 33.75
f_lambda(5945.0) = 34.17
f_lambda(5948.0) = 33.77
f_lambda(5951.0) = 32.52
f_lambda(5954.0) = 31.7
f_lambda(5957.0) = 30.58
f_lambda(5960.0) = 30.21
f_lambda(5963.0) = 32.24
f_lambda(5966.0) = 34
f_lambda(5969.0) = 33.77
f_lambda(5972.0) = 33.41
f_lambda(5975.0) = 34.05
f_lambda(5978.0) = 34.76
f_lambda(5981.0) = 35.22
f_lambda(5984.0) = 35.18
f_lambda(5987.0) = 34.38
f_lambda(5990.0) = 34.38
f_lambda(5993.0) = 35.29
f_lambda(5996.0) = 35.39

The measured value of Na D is 5.3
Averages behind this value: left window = 35.5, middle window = 29.3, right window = 34.2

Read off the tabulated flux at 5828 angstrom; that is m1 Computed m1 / 35.56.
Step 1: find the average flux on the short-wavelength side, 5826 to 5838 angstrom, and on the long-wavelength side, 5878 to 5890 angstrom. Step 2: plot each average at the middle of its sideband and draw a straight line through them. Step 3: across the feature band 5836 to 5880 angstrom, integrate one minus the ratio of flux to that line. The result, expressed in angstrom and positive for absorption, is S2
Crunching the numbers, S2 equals -3.4 angstrom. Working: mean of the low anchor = 35.2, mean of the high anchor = 30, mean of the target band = 35.1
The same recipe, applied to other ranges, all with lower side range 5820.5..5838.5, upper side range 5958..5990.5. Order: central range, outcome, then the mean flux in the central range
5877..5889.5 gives 1.55 angstrom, 30.4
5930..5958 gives 0.83 angstrom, 33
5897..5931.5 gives 1.56 angstrom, 32.8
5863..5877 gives -0.22 angstrom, 35.4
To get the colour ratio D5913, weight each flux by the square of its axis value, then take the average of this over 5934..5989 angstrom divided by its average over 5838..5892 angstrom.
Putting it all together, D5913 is 1.02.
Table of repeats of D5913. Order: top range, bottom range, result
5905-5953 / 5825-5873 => 0.98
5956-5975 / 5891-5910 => 1.15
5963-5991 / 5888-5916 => 1.19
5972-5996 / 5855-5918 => 1.13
